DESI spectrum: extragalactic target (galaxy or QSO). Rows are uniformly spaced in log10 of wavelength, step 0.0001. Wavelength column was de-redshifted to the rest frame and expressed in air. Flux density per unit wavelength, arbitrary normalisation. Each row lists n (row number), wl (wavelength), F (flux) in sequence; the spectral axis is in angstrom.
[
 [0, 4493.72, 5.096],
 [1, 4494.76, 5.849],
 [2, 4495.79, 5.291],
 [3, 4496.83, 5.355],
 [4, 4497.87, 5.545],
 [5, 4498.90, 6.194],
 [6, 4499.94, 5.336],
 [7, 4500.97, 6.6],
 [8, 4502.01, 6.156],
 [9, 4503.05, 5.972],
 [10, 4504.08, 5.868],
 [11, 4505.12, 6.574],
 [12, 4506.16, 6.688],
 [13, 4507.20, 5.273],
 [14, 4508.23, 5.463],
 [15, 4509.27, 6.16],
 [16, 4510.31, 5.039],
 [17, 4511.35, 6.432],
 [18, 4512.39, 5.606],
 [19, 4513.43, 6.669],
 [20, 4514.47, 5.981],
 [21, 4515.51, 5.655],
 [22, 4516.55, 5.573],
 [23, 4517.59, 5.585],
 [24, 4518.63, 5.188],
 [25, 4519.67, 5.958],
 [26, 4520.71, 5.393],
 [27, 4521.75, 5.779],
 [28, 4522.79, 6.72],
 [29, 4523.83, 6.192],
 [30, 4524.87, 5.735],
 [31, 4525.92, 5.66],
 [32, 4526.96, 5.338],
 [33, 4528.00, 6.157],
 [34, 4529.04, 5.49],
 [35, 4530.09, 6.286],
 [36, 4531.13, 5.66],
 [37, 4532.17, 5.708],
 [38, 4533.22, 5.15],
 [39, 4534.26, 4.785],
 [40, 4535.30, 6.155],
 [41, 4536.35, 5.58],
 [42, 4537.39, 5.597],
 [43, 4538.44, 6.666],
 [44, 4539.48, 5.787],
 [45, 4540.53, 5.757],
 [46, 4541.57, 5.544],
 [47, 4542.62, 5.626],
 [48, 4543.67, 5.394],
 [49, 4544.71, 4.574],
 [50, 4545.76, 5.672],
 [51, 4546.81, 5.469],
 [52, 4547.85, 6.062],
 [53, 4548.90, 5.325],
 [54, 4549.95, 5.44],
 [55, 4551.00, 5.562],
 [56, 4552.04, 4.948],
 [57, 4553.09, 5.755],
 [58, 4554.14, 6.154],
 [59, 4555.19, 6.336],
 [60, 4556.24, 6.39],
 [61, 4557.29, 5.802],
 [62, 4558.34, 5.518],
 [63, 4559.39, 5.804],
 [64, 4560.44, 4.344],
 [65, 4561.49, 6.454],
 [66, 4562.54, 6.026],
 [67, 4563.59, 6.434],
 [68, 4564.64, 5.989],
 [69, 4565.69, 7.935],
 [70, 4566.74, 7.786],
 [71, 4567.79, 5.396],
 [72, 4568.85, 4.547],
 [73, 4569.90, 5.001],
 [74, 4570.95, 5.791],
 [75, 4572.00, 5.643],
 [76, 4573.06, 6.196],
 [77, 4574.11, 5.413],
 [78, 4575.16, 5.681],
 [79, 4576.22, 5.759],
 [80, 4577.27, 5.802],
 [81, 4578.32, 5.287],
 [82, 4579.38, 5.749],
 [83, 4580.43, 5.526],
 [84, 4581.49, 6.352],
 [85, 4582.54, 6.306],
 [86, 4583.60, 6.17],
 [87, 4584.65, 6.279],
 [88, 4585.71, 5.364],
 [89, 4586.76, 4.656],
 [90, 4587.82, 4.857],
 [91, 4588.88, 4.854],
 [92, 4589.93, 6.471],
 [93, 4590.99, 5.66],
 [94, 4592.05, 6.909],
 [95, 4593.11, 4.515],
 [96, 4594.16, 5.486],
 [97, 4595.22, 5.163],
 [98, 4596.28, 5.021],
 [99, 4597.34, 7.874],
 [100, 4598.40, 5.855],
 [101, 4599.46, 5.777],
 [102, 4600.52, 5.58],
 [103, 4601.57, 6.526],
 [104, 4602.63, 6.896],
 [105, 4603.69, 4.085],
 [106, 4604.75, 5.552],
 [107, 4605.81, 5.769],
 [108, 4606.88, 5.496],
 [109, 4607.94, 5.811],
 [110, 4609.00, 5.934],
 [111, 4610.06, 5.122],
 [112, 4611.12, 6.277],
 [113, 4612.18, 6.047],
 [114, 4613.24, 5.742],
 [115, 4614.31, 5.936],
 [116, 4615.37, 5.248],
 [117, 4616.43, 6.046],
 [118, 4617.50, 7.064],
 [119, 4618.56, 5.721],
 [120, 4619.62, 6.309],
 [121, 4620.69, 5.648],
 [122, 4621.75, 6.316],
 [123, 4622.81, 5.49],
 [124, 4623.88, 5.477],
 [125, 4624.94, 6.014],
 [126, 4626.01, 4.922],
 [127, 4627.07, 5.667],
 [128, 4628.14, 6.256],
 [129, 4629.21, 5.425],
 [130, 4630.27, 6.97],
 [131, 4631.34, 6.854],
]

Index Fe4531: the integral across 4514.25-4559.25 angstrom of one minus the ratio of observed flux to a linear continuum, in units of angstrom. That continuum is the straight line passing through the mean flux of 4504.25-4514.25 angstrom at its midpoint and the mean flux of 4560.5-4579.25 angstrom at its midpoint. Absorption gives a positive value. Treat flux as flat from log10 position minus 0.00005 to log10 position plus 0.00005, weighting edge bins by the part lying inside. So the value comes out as 1.9 angstrom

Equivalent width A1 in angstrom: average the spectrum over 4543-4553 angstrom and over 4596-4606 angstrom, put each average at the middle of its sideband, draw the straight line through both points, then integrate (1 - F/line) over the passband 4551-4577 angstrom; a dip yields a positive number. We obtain -1.5 angstrom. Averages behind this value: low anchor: 5.4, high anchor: 5.92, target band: 5.87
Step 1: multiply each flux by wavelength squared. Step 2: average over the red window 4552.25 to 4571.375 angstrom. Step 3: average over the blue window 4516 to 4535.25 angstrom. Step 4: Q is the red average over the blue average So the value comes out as 1.06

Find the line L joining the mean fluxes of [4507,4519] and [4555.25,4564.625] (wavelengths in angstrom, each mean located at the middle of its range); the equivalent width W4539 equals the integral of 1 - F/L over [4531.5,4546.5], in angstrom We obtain 0.63 angstrom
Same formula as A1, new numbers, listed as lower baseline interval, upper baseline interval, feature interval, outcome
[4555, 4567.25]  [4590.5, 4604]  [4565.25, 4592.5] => 1.0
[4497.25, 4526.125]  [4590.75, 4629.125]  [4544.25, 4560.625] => 0.7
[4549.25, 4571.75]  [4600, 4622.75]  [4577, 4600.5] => 0.6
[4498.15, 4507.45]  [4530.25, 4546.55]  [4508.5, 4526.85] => 0.2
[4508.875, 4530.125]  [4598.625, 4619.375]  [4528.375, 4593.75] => 1.1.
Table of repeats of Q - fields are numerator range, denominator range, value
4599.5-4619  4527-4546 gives 1.07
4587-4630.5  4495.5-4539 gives 1.04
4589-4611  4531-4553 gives 1.07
